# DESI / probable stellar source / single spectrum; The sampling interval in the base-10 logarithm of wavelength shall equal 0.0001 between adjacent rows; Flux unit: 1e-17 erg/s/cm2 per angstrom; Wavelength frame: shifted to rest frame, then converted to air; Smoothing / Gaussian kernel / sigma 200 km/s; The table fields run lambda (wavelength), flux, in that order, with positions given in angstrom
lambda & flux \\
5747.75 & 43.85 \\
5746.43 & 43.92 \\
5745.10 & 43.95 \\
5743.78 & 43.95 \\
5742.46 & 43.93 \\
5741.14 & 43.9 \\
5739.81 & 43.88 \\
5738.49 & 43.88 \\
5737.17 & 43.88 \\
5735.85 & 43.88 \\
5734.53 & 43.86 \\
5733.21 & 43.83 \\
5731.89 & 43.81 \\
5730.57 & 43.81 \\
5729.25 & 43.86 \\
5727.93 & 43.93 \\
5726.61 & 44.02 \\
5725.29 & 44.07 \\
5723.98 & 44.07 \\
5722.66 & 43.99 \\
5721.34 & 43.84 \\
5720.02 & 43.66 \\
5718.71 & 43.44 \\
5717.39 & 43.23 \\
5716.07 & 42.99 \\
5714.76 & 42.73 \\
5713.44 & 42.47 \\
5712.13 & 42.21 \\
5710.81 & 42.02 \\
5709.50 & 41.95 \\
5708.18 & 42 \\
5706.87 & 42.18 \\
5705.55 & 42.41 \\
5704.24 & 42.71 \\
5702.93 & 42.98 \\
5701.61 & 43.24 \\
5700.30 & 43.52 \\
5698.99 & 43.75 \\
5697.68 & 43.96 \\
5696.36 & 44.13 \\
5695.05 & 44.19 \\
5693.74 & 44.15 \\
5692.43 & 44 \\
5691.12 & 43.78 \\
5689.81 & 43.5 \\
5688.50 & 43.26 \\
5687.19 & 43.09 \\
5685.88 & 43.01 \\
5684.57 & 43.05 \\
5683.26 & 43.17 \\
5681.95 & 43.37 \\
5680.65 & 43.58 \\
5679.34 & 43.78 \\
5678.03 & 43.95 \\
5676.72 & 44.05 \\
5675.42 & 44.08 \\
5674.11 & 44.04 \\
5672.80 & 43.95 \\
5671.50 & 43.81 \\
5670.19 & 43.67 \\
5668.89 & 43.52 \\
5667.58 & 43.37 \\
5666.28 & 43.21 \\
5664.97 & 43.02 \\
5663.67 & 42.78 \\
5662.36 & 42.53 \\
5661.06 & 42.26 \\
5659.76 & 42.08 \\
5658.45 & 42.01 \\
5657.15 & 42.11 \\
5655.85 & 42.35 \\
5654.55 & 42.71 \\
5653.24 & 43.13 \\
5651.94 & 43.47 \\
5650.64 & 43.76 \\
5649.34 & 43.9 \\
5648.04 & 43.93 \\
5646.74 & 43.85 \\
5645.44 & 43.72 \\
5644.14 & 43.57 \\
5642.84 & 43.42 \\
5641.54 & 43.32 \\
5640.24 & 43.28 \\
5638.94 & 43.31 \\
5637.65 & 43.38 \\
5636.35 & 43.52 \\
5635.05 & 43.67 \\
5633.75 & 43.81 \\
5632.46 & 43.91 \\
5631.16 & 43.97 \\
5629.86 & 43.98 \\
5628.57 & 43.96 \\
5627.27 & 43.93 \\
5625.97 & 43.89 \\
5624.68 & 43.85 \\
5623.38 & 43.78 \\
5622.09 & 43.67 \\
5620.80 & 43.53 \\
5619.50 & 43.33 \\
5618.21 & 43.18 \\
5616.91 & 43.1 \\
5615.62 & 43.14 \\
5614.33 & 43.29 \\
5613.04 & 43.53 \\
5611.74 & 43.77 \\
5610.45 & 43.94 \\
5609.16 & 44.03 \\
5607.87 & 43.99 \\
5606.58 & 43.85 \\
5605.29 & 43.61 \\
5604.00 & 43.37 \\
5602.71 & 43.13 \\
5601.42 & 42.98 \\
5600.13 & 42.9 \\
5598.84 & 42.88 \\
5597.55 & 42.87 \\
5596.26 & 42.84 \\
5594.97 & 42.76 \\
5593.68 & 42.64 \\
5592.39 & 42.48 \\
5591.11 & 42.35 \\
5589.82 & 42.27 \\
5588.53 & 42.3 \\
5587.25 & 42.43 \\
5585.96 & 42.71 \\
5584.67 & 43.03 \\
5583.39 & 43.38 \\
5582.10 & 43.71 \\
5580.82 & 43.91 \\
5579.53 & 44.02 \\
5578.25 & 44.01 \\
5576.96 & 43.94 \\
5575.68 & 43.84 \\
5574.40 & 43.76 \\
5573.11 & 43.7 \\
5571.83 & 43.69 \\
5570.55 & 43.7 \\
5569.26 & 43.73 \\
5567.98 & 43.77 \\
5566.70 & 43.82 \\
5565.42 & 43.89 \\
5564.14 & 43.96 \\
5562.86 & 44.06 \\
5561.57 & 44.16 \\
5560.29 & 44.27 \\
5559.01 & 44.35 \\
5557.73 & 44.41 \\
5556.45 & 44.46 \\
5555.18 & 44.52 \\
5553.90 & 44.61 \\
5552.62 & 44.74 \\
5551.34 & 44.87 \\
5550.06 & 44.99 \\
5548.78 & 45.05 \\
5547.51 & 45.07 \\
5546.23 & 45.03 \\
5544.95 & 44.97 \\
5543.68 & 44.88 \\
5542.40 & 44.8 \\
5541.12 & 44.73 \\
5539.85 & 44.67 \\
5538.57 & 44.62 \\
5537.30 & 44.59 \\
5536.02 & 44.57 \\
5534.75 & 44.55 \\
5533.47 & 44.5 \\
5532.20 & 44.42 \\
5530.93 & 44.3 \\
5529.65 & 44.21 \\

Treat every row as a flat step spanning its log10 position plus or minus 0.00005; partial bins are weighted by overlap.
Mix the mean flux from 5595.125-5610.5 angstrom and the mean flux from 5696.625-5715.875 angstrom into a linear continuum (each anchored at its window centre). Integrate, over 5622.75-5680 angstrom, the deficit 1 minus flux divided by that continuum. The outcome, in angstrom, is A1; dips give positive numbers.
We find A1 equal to -0.5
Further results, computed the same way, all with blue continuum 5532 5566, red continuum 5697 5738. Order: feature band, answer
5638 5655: 0.13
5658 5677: 0.20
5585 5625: 0.89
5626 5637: 0.03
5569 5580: 0.14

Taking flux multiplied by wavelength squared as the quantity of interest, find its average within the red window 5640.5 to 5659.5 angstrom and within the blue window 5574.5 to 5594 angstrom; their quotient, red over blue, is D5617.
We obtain 1.02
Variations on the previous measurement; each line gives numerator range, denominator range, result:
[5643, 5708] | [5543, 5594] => 1.03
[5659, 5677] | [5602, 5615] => 1.01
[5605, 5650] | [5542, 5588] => 1.01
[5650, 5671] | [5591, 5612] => 1.01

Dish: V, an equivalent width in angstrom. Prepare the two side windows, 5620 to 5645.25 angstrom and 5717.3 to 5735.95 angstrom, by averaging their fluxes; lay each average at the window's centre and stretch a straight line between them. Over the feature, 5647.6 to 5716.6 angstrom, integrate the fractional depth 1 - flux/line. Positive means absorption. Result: 0.9 angstrom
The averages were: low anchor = 43.7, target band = 43.2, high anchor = 43.8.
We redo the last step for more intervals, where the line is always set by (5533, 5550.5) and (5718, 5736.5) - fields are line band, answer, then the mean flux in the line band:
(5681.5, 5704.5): 0.3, 43.5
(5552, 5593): 0.9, 43.7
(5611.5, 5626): 0.3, 43.5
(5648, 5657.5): 0.2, 43.2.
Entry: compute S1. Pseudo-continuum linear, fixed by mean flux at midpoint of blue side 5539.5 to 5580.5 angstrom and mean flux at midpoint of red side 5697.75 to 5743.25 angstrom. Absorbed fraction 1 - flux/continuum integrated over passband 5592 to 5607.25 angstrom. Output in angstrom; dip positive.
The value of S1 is 0.4 angstrom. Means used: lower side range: 44.3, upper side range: 43.4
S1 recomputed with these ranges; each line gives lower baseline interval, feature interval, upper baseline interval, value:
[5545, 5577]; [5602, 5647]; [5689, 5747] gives 0.35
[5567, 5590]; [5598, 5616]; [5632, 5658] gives -0.01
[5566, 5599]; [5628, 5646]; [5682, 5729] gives -0.15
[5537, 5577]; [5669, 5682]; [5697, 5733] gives -0.10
